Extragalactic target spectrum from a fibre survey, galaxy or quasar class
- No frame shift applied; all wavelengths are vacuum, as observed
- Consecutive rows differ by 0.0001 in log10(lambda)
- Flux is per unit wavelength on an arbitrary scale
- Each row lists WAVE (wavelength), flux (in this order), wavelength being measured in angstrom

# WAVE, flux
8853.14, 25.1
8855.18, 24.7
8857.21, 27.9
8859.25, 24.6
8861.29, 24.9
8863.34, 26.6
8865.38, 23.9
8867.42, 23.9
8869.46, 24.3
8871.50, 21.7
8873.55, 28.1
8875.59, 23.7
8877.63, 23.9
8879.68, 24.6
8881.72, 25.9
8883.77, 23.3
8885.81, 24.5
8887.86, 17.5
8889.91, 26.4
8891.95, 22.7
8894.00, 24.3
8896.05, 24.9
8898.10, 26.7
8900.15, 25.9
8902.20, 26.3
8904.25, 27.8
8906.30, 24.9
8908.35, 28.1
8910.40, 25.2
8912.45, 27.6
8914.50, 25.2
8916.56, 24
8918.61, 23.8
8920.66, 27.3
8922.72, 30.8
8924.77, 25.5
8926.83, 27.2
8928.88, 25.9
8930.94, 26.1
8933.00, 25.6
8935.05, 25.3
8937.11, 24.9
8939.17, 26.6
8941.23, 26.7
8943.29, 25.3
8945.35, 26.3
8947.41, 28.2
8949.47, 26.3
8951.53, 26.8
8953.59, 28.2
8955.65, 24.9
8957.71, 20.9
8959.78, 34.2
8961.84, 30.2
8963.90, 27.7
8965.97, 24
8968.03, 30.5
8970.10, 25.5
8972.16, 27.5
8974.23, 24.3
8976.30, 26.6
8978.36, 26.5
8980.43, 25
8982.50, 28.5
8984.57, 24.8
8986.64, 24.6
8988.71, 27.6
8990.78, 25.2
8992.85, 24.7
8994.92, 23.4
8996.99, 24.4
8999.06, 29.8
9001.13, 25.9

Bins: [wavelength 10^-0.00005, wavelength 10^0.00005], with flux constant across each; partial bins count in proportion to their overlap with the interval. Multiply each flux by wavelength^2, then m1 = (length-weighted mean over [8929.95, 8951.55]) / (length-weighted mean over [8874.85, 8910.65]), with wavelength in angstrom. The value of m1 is 1.07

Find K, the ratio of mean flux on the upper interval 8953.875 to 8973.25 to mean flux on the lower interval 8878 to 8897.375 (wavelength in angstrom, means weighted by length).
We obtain 1.15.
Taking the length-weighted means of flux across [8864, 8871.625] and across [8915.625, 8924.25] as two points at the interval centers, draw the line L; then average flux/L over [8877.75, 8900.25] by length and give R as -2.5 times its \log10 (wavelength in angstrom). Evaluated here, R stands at 0.03 mag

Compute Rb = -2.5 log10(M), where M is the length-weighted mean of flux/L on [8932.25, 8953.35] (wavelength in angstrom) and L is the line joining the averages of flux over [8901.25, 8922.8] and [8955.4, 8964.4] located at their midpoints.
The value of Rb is 0.04 mag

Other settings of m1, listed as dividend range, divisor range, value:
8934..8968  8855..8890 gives 1.12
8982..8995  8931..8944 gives 1.00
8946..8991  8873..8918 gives 1.09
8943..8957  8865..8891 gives 1.12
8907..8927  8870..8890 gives 1.12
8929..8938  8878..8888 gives 1.09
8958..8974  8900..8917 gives 1.08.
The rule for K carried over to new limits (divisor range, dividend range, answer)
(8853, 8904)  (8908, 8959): 1.06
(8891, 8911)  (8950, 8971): 1.06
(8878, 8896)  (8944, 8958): 1.10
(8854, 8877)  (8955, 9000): 1.06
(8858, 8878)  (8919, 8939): 1.07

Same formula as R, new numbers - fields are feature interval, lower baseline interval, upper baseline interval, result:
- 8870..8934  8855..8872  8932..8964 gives 0.016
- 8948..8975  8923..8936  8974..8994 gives -0.043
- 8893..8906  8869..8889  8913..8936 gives -0.047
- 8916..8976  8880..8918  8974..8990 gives -0.040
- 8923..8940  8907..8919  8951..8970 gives 0.012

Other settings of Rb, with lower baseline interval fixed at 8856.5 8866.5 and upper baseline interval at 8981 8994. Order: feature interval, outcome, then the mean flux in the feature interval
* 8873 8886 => 0.032 mag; 24.8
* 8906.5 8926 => -0.029 mag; 26.3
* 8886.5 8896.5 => 0.110 mag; 23.1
